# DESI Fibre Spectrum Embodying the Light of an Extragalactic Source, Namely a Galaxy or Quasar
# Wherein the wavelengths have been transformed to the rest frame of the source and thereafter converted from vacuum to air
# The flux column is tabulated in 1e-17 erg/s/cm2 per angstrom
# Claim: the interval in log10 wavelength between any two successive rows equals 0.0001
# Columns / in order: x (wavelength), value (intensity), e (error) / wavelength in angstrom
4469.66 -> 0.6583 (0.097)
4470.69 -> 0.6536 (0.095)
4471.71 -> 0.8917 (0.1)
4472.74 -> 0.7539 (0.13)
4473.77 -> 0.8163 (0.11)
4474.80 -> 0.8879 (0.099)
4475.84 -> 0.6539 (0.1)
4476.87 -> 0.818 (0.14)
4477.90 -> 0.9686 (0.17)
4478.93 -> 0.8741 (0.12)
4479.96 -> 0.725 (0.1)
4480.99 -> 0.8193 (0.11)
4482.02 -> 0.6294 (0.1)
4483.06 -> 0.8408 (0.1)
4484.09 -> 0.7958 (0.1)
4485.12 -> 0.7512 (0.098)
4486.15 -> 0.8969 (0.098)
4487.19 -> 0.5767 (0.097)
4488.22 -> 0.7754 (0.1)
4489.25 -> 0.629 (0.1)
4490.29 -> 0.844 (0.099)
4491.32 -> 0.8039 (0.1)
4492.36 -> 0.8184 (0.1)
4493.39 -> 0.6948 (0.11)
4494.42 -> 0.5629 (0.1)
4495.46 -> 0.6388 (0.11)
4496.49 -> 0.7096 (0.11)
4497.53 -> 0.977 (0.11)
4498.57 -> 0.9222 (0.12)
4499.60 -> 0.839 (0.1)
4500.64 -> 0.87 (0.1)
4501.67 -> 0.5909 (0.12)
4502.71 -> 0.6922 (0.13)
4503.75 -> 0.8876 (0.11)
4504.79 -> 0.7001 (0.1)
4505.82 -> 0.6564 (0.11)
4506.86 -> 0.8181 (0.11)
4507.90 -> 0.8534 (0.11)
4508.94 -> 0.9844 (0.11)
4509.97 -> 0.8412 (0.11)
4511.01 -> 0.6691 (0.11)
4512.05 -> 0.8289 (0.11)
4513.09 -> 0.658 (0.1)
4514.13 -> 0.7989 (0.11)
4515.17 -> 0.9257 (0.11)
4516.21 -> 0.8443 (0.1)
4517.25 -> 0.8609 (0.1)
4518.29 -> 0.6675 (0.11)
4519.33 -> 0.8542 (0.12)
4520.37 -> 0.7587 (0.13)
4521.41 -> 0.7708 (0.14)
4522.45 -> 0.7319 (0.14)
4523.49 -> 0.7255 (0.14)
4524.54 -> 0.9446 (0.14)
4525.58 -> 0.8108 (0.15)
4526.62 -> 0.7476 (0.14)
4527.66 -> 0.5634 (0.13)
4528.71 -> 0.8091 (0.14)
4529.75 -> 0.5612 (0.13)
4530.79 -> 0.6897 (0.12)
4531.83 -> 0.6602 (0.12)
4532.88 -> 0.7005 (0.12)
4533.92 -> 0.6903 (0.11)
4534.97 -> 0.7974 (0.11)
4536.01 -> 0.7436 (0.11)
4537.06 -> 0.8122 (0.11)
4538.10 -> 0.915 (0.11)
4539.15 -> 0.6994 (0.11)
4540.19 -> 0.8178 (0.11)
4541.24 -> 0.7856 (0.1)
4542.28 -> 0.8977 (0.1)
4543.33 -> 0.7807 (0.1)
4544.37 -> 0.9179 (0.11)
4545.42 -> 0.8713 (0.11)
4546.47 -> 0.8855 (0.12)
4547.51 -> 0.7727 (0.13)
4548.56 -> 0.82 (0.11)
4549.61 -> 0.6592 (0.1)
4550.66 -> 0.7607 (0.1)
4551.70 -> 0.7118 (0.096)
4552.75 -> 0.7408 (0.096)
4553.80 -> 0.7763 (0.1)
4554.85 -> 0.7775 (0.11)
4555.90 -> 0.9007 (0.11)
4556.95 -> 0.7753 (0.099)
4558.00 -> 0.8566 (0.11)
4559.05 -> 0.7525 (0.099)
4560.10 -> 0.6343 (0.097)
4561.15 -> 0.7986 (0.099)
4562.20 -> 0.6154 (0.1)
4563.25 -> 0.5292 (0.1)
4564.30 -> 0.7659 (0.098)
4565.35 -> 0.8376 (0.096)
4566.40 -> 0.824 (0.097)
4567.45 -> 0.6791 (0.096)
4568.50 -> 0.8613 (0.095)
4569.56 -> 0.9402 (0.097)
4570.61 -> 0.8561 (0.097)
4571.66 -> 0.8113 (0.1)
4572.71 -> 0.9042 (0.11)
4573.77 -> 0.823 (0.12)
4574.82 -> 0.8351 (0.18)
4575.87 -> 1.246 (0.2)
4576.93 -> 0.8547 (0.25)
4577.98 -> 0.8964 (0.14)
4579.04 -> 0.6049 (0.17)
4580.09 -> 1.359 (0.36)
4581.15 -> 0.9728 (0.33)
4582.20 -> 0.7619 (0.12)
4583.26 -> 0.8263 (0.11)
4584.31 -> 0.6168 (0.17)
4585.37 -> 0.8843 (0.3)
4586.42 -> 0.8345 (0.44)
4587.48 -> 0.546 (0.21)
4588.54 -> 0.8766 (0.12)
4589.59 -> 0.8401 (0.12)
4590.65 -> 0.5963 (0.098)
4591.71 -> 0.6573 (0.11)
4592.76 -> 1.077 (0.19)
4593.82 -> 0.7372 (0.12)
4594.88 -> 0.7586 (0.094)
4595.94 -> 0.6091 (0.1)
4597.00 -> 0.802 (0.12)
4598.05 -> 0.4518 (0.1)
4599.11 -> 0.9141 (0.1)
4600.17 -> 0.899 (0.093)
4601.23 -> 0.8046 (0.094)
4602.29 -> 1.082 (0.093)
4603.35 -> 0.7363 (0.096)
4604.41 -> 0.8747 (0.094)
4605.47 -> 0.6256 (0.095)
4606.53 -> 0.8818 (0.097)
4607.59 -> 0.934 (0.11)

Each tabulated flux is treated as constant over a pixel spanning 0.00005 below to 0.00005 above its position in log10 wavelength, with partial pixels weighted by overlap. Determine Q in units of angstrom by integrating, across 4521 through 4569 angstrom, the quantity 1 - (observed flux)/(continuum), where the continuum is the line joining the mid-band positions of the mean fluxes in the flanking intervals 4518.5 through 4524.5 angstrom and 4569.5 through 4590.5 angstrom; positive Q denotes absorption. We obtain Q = 2.6 angstrom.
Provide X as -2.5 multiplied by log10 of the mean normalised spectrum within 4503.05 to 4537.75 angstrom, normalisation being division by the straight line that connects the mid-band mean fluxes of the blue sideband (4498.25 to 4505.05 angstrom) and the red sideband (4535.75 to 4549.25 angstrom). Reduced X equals 0.05 mag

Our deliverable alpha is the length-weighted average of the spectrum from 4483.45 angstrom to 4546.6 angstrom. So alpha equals 0.775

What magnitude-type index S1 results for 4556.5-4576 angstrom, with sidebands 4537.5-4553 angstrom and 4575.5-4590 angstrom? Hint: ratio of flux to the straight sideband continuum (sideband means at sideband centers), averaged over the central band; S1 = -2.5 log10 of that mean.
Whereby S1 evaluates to 0.05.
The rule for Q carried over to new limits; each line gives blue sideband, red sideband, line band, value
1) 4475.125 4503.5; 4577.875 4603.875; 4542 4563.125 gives 0.31 angstrom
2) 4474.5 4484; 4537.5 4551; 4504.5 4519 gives 0.20 angstrom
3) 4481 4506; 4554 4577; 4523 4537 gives 0.98 angstrom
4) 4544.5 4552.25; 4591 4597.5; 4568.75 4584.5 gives -2.36 angstrom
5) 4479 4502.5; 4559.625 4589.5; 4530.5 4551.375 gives 0.35 angstrom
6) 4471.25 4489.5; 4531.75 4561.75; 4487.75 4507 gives 0.66 angstrom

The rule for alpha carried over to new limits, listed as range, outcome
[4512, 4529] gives 0.78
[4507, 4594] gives 0.797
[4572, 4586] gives 0.89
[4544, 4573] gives 0.785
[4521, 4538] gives 0.739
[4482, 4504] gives 0.762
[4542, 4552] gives 0.808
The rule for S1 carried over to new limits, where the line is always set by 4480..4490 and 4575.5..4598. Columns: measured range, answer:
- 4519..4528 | 0.00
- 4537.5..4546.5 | -0.07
